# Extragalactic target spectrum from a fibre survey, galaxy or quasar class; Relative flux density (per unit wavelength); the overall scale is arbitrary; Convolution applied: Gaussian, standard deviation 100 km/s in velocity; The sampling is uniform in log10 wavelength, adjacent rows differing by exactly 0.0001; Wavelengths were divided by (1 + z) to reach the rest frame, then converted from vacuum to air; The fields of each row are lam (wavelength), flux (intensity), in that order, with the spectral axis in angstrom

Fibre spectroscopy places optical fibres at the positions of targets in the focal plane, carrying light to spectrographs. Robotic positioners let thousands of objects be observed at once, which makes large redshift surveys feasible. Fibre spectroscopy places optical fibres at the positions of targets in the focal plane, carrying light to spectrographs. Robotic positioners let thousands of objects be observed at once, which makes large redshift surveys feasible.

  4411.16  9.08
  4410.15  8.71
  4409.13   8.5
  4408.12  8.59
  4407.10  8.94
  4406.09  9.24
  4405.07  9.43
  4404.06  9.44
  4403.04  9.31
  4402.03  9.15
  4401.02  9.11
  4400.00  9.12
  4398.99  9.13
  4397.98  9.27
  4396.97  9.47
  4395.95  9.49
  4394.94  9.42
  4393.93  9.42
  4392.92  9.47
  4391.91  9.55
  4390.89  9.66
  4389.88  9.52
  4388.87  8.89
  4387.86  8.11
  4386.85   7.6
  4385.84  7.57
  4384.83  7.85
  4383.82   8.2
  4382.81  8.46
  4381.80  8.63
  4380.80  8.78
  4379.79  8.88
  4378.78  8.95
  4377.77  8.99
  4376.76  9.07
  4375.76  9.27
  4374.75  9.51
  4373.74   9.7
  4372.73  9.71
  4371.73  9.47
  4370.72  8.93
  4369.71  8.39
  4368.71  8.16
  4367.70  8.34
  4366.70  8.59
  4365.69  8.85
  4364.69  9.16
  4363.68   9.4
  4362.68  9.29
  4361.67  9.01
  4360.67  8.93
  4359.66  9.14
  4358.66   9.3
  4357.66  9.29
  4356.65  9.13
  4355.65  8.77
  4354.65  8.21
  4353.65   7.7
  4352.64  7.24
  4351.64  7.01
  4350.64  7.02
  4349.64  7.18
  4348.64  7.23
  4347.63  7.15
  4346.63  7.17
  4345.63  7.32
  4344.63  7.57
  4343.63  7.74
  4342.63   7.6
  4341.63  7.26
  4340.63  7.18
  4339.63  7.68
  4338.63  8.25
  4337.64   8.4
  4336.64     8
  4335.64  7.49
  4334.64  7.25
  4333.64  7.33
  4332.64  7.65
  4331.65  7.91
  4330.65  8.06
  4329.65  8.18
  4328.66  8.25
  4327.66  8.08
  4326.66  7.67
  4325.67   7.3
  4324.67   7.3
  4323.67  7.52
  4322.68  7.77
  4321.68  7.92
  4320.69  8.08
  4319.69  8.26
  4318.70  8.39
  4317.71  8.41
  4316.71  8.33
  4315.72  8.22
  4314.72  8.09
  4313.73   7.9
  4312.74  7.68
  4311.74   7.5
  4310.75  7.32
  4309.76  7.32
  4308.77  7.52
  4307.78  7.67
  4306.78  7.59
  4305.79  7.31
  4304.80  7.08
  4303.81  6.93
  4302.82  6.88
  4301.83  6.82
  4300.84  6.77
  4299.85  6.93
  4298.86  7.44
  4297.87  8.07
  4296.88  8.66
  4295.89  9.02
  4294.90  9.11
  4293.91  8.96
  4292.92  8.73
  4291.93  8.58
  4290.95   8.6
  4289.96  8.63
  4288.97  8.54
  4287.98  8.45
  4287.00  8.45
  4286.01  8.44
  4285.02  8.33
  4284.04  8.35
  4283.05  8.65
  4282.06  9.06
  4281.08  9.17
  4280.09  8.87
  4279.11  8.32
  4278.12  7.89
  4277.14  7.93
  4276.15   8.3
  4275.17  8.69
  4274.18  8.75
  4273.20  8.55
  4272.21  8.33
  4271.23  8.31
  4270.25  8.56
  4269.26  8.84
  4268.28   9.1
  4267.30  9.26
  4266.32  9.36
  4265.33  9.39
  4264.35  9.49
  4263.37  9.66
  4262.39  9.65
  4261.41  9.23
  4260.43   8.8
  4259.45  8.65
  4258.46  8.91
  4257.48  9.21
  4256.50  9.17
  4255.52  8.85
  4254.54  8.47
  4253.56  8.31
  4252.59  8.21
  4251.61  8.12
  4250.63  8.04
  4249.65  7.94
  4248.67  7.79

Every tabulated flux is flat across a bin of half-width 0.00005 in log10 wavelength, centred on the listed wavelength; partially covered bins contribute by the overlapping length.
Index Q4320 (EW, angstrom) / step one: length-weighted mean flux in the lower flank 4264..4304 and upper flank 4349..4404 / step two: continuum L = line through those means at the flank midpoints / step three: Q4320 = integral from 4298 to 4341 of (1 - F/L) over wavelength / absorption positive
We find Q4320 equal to 4.6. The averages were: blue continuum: 8.43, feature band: 7.67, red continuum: 8.81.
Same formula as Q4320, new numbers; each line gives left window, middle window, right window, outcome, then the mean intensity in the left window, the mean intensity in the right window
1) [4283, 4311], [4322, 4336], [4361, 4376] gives 1.24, 7.97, 9.05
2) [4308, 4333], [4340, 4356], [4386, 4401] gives 1.70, 7.87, 9.11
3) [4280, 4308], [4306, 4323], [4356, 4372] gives 1.02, 8.13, 8.95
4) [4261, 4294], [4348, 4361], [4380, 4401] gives 1.02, 8.74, 8.89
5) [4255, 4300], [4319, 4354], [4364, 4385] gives 4.71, 8.71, 8.87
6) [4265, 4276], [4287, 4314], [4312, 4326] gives 1.34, 8.8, 7.94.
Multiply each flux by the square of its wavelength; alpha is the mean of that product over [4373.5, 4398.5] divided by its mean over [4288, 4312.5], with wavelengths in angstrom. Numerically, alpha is 1.19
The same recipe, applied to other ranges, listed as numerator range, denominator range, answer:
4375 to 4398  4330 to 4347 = 1.19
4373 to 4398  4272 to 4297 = 1.09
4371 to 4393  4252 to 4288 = 1.07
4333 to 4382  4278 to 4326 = 1.07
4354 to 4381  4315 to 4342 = 1.17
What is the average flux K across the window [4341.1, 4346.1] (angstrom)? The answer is 7.5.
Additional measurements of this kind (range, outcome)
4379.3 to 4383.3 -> 8.7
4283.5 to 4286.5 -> 8.38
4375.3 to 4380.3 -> 9.03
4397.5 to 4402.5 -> 9.16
